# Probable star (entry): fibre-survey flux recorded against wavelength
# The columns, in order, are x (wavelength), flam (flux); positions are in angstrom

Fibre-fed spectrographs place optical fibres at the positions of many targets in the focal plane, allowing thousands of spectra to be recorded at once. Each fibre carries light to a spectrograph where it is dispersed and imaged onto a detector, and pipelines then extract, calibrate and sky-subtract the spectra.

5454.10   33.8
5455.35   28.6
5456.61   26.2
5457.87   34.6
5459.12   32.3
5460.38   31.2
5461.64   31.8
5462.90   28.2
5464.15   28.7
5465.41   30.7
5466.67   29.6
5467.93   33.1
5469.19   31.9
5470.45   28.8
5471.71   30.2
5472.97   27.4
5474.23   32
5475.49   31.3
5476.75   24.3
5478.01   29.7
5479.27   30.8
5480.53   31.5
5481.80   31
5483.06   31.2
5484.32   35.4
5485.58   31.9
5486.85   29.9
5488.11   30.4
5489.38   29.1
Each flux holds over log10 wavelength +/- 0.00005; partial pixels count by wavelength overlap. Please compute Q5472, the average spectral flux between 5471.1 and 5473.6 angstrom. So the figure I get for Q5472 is 28.8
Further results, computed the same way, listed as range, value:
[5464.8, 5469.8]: 31.3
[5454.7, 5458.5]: 29.9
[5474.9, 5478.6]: 28.4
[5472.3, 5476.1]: 30.2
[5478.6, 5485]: 32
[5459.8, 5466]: 30.1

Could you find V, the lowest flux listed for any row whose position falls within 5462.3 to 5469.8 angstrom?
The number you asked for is 28.2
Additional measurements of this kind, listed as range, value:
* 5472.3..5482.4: 24.3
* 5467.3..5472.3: 28.8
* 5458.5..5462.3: 31.2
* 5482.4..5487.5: 29.9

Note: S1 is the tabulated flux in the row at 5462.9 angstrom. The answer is 28.2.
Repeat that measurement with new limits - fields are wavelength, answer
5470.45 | 28.8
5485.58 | 31.9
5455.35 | 28.6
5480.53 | 31.5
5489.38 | 29.1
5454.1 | 33.8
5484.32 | 35.4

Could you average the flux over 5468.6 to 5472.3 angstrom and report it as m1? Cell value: 30.3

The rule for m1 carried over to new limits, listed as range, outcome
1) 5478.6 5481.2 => 31.1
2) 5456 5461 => 31.1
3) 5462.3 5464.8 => 28.5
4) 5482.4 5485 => 33.3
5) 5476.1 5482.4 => 29.4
